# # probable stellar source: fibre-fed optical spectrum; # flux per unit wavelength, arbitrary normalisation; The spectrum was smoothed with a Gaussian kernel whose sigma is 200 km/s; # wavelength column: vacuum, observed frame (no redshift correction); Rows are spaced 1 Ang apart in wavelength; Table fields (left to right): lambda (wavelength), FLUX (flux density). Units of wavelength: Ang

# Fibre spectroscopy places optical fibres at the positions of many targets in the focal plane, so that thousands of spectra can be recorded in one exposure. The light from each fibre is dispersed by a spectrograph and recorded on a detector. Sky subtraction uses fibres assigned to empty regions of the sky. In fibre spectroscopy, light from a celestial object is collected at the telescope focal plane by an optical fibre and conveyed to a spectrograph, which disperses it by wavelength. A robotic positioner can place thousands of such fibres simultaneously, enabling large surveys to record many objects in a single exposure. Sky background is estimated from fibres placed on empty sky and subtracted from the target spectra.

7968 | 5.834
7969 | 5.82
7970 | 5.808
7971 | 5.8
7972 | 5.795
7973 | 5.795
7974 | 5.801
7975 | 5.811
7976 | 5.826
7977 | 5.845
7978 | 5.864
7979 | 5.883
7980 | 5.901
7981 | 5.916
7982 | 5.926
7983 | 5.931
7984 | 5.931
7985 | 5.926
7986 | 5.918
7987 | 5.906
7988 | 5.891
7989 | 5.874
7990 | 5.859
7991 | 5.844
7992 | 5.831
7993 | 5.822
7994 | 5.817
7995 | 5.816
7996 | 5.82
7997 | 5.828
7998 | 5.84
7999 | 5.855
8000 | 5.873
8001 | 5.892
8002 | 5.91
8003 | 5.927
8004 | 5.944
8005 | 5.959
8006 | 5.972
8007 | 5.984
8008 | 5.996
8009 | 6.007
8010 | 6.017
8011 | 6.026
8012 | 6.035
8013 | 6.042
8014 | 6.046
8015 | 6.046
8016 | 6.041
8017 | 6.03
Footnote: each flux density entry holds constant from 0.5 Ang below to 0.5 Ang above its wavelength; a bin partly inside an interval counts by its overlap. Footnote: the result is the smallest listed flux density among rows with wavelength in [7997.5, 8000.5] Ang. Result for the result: 5.84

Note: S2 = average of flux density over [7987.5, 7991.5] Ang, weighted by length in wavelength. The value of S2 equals 5.87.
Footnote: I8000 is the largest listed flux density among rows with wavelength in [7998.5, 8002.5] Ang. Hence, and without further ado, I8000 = 5.91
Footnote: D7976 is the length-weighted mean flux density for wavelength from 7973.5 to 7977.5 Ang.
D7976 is 5.82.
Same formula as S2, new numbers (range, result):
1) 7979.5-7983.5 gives 5.92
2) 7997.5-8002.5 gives 5.87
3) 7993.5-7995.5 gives 5.82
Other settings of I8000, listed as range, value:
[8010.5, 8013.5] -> 6.042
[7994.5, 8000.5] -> 5.873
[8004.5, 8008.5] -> 5.996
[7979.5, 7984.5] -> 5.931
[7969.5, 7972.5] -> 5.808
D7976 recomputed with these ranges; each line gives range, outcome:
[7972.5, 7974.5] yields 5.8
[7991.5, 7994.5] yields 5.82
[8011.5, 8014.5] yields 6.04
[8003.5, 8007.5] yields 5.96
